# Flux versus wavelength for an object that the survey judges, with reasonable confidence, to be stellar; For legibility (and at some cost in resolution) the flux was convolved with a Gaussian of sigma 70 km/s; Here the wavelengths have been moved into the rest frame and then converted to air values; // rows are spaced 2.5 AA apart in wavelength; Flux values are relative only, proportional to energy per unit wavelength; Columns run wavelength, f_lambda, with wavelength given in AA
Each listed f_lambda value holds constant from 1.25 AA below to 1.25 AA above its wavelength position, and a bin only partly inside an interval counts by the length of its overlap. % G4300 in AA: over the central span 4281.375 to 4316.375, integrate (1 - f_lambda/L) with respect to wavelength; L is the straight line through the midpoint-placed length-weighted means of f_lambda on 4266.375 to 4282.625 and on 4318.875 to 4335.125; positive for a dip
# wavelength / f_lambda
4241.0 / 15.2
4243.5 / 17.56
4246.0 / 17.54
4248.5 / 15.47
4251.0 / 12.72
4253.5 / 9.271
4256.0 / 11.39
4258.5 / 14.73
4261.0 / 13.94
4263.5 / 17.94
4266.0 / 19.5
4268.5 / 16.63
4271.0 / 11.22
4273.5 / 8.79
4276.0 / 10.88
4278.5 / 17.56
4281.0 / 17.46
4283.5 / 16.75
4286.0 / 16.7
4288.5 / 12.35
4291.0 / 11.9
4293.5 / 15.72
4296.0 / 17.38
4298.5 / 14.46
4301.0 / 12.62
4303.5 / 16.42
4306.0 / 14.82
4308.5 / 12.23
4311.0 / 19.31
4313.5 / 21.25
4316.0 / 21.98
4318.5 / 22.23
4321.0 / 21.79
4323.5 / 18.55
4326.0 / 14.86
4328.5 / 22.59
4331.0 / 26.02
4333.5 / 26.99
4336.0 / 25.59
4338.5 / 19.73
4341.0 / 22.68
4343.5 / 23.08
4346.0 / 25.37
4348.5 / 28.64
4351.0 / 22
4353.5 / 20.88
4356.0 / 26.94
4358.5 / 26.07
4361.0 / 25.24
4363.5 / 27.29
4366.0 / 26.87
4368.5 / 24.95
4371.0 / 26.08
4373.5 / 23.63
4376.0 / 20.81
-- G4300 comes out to 3.6 AA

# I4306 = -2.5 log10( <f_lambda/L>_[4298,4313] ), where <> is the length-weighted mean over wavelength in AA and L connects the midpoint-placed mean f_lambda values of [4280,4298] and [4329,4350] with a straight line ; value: 0.20 mag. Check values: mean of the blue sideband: 15.4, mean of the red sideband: 24.7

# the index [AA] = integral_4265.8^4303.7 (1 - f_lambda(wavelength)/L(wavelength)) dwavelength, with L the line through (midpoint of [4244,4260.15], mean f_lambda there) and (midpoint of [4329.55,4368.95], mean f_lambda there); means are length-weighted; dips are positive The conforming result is 6.10 AA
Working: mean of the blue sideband 13.7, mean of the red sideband 24.9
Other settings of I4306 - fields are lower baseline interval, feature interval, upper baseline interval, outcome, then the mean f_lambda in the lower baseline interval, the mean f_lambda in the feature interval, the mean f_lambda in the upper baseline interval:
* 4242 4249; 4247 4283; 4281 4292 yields 0.12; 16.9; 14.2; 14.8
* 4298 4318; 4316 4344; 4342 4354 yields -0.07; 16.9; 22.2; 24.2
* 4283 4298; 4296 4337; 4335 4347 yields 0.00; 15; 19.4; 23.2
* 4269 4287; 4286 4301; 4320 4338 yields 0.16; 14.3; 14.4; 22.2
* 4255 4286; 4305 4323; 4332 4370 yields 0.07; 14.8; 19.1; 24.8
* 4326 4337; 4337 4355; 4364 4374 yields 0.06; 24.1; 23.3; 25.7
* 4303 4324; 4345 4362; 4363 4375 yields -0.06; 18.8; 25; 25.6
